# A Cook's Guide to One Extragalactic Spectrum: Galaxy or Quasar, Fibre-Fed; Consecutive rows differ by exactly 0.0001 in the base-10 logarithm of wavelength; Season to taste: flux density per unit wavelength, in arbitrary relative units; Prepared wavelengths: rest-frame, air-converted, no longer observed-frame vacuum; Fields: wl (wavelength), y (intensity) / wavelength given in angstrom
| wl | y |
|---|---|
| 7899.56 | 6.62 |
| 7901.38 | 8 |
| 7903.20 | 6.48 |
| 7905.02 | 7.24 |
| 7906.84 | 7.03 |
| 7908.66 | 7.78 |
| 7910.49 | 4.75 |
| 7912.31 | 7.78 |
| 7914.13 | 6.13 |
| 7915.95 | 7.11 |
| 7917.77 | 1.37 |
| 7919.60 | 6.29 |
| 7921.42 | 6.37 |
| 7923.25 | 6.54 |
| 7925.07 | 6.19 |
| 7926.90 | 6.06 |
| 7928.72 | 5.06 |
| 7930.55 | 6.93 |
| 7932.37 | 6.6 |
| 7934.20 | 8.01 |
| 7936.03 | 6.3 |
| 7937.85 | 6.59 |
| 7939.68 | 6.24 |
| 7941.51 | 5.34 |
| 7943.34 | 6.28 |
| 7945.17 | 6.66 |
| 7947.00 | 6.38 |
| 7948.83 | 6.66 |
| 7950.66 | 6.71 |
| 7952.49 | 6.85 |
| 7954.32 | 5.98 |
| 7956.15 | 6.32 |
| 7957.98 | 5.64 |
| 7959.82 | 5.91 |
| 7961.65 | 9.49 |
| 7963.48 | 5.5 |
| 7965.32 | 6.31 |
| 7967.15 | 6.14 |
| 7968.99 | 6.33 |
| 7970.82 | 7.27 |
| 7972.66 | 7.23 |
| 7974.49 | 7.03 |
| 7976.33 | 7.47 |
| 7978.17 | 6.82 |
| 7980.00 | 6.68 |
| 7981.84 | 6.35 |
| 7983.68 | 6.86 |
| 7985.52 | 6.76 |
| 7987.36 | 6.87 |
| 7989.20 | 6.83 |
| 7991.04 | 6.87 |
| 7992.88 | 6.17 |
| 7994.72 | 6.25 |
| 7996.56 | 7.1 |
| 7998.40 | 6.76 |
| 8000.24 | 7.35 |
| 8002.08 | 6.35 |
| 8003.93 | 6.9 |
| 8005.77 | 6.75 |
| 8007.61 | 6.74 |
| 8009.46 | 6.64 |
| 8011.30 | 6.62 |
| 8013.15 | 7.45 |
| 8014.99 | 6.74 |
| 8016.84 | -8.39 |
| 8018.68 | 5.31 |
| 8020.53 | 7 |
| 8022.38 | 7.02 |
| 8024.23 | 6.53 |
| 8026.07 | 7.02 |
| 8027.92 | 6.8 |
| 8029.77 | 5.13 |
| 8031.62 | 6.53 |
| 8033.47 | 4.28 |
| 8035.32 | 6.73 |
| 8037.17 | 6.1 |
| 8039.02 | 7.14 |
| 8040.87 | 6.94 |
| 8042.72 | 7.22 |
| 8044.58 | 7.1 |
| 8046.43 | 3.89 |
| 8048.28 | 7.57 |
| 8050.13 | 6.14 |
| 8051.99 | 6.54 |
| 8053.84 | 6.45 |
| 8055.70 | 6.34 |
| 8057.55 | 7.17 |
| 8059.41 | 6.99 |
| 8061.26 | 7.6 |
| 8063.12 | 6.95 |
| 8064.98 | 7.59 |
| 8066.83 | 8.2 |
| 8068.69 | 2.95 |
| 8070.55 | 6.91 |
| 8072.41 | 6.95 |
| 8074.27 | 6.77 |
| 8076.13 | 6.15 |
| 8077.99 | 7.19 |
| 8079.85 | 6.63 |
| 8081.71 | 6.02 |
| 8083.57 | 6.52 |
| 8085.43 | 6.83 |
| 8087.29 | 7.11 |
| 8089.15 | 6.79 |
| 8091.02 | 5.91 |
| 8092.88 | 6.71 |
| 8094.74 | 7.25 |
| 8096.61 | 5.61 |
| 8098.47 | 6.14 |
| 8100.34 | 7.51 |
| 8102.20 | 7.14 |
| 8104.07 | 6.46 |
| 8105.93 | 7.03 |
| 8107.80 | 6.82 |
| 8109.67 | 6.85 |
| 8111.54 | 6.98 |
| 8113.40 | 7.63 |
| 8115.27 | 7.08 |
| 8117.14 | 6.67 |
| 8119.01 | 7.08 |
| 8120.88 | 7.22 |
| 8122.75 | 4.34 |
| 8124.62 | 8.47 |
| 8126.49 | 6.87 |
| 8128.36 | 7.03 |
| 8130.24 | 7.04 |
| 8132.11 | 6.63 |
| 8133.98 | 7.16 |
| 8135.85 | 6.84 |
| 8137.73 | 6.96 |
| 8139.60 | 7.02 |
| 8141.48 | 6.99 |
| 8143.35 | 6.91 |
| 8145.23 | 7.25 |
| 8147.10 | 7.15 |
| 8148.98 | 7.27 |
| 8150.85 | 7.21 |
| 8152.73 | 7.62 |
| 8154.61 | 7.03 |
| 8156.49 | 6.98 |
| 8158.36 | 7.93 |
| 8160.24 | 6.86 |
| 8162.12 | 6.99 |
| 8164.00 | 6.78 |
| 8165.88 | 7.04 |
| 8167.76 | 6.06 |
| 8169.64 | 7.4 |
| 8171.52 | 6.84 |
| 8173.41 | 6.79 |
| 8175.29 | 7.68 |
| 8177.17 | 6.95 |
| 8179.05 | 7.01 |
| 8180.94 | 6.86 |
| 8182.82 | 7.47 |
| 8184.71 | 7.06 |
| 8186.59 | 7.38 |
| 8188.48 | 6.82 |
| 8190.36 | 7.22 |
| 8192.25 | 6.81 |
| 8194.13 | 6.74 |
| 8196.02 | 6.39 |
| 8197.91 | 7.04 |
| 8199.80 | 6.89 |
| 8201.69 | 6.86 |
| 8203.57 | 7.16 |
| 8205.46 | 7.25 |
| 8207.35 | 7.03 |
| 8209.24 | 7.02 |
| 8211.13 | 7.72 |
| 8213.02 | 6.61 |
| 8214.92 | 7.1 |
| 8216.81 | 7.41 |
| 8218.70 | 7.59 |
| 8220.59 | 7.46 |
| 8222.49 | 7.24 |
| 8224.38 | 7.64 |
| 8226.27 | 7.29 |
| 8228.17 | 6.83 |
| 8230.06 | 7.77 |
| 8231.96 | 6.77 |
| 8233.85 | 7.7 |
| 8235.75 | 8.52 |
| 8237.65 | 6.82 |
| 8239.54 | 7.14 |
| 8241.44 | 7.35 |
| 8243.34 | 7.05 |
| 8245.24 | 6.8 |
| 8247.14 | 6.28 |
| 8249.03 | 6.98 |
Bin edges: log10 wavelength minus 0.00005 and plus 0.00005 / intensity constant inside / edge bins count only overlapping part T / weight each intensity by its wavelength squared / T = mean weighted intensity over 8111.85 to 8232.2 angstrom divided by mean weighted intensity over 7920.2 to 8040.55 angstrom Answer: 1.2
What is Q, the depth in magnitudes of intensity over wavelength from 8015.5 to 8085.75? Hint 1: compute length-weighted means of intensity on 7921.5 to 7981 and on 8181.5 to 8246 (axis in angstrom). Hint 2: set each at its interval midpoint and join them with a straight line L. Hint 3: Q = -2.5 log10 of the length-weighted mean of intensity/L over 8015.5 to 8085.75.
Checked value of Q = 0.11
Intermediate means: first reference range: 6.55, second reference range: 7.17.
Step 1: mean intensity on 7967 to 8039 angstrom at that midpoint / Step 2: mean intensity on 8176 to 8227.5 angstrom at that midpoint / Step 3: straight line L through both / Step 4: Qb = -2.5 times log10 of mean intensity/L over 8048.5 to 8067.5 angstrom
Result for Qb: -0.08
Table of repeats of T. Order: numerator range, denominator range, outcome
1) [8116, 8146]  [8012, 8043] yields 1.27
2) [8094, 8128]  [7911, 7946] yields 1.16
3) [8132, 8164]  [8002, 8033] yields 1.29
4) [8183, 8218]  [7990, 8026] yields 1.24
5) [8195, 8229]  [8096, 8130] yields 1.07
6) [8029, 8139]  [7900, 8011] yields 1.05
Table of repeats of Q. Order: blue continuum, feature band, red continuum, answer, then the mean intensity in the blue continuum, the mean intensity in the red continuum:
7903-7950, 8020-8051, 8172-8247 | 0.04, 6.31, 7.15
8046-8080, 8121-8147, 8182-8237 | 0.00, 6.62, 7.2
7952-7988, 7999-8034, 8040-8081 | 0.16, 6.69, 6.64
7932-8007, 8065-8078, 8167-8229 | 0.06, 6.66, 7.08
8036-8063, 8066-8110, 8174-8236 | 0.03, 6.67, 7.17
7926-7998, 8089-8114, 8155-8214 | 0.02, 6.59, 7.02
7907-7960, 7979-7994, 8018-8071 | -0.05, 6.25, 6.49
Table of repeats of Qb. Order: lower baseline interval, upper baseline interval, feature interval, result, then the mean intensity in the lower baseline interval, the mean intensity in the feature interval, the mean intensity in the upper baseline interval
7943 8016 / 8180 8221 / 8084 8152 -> 0.01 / 6.69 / 6.89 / 7.08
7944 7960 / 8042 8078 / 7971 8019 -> 0.04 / 6.36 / 6.2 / 6.61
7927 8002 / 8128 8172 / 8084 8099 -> 0.06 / 6.61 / 6.56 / 7.04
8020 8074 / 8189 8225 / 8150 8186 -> -0.02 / 6.54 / 7.08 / 7.11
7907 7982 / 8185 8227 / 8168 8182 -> 0.00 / 6.43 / 7.03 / 7.12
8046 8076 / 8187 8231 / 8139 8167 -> -0.03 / 6.6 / 7.13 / 7.13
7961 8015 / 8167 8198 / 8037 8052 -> 0.05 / 6.81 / 6.53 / 6.97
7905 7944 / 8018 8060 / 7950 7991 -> -0.06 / 6.25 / 6.7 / 6.43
